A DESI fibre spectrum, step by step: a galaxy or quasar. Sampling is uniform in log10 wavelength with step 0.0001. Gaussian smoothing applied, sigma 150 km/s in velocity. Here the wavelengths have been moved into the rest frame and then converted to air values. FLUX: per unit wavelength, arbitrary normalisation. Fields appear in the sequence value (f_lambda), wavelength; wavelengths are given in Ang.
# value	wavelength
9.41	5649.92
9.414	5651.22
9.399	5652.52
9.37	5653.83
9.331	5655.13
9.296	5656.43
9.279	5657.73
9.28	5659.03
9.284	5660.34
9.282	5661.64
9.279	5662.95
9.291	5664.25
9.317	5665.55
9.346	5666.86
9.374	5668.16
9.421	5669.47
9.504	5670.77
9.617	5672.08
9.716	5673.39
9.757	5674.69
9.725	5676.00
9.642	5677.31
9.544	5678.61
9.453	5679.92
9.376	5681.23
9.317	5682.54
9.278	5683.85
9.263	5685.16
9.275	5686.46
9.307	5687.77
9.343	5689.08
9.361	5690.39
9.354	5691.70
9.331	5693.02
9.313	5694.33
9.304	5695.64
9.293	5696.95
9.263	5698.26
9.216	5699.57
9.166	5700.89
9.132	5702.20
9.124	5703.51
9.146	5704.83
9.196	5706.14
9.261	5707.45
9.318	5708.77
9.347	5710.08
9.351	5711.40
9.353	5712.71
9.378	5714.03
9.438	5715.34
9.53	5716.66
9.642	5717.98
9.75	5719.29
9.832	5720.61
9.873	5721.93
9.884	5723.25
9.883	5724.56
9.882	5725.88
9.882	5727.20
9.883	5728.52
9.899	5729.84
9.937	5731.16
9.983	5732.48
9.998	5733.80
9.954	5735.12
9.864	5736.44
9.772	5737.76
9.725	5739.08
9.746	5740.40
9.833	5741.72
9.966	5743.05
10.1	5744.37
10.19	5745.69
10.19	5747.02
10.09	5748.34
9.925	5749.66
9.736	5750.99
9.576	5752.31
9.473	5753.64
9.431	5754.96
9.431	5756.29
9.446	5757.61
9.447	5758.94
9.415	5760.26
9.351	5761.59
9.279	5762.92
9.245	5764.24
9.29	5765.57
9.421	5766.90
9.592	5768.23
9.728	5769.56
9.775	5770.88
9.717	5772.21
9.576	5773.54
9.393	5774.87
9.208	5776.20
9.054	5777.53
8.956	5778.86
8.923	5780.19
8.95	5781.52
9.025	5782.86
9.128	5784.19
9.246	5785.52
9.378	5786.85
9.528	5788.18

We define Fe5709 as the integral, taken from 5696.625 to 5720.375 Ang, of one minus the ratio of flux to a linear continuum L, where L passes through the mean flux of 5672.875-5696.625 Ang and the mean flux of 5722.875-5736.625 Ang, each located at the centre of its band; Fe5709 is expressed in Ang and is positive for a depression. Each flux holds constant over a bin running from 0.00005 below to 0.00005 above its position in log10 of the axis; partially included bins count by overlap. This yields 0.9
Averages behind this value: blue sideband 9.42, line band 9.34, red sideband 9.92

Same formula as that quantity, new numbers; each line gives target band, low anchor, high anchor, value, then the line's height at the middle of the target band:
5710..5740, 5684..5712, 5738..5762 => -0.75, 9.51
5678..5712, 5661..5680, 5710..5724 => 0.89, 9.54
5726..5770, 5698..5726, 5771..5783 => -1.87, 9.33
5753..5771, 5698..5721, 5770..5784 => -0.31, 9.28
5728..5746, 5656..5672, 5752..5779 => -0.98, 9.4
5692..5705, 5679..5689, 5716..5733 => 0.37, 9.51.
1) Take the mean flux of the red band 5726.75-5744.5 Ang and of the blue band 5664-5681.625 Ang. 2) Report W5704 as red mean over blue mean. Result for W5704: 1.0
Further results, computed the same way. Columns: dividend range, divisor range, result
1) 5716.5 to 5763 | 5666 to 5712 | 1.04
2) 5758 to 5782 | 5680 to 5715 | 1.01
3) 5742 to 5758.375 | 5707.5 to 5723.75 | 1.03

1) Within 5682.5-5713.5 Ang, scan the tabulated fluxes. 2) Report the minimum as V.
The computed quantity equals 9.124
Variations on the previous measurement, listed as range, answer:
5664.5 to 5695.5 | 9.263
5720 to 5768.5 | 9.245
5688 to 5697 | 9.293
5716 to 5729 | 9.53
